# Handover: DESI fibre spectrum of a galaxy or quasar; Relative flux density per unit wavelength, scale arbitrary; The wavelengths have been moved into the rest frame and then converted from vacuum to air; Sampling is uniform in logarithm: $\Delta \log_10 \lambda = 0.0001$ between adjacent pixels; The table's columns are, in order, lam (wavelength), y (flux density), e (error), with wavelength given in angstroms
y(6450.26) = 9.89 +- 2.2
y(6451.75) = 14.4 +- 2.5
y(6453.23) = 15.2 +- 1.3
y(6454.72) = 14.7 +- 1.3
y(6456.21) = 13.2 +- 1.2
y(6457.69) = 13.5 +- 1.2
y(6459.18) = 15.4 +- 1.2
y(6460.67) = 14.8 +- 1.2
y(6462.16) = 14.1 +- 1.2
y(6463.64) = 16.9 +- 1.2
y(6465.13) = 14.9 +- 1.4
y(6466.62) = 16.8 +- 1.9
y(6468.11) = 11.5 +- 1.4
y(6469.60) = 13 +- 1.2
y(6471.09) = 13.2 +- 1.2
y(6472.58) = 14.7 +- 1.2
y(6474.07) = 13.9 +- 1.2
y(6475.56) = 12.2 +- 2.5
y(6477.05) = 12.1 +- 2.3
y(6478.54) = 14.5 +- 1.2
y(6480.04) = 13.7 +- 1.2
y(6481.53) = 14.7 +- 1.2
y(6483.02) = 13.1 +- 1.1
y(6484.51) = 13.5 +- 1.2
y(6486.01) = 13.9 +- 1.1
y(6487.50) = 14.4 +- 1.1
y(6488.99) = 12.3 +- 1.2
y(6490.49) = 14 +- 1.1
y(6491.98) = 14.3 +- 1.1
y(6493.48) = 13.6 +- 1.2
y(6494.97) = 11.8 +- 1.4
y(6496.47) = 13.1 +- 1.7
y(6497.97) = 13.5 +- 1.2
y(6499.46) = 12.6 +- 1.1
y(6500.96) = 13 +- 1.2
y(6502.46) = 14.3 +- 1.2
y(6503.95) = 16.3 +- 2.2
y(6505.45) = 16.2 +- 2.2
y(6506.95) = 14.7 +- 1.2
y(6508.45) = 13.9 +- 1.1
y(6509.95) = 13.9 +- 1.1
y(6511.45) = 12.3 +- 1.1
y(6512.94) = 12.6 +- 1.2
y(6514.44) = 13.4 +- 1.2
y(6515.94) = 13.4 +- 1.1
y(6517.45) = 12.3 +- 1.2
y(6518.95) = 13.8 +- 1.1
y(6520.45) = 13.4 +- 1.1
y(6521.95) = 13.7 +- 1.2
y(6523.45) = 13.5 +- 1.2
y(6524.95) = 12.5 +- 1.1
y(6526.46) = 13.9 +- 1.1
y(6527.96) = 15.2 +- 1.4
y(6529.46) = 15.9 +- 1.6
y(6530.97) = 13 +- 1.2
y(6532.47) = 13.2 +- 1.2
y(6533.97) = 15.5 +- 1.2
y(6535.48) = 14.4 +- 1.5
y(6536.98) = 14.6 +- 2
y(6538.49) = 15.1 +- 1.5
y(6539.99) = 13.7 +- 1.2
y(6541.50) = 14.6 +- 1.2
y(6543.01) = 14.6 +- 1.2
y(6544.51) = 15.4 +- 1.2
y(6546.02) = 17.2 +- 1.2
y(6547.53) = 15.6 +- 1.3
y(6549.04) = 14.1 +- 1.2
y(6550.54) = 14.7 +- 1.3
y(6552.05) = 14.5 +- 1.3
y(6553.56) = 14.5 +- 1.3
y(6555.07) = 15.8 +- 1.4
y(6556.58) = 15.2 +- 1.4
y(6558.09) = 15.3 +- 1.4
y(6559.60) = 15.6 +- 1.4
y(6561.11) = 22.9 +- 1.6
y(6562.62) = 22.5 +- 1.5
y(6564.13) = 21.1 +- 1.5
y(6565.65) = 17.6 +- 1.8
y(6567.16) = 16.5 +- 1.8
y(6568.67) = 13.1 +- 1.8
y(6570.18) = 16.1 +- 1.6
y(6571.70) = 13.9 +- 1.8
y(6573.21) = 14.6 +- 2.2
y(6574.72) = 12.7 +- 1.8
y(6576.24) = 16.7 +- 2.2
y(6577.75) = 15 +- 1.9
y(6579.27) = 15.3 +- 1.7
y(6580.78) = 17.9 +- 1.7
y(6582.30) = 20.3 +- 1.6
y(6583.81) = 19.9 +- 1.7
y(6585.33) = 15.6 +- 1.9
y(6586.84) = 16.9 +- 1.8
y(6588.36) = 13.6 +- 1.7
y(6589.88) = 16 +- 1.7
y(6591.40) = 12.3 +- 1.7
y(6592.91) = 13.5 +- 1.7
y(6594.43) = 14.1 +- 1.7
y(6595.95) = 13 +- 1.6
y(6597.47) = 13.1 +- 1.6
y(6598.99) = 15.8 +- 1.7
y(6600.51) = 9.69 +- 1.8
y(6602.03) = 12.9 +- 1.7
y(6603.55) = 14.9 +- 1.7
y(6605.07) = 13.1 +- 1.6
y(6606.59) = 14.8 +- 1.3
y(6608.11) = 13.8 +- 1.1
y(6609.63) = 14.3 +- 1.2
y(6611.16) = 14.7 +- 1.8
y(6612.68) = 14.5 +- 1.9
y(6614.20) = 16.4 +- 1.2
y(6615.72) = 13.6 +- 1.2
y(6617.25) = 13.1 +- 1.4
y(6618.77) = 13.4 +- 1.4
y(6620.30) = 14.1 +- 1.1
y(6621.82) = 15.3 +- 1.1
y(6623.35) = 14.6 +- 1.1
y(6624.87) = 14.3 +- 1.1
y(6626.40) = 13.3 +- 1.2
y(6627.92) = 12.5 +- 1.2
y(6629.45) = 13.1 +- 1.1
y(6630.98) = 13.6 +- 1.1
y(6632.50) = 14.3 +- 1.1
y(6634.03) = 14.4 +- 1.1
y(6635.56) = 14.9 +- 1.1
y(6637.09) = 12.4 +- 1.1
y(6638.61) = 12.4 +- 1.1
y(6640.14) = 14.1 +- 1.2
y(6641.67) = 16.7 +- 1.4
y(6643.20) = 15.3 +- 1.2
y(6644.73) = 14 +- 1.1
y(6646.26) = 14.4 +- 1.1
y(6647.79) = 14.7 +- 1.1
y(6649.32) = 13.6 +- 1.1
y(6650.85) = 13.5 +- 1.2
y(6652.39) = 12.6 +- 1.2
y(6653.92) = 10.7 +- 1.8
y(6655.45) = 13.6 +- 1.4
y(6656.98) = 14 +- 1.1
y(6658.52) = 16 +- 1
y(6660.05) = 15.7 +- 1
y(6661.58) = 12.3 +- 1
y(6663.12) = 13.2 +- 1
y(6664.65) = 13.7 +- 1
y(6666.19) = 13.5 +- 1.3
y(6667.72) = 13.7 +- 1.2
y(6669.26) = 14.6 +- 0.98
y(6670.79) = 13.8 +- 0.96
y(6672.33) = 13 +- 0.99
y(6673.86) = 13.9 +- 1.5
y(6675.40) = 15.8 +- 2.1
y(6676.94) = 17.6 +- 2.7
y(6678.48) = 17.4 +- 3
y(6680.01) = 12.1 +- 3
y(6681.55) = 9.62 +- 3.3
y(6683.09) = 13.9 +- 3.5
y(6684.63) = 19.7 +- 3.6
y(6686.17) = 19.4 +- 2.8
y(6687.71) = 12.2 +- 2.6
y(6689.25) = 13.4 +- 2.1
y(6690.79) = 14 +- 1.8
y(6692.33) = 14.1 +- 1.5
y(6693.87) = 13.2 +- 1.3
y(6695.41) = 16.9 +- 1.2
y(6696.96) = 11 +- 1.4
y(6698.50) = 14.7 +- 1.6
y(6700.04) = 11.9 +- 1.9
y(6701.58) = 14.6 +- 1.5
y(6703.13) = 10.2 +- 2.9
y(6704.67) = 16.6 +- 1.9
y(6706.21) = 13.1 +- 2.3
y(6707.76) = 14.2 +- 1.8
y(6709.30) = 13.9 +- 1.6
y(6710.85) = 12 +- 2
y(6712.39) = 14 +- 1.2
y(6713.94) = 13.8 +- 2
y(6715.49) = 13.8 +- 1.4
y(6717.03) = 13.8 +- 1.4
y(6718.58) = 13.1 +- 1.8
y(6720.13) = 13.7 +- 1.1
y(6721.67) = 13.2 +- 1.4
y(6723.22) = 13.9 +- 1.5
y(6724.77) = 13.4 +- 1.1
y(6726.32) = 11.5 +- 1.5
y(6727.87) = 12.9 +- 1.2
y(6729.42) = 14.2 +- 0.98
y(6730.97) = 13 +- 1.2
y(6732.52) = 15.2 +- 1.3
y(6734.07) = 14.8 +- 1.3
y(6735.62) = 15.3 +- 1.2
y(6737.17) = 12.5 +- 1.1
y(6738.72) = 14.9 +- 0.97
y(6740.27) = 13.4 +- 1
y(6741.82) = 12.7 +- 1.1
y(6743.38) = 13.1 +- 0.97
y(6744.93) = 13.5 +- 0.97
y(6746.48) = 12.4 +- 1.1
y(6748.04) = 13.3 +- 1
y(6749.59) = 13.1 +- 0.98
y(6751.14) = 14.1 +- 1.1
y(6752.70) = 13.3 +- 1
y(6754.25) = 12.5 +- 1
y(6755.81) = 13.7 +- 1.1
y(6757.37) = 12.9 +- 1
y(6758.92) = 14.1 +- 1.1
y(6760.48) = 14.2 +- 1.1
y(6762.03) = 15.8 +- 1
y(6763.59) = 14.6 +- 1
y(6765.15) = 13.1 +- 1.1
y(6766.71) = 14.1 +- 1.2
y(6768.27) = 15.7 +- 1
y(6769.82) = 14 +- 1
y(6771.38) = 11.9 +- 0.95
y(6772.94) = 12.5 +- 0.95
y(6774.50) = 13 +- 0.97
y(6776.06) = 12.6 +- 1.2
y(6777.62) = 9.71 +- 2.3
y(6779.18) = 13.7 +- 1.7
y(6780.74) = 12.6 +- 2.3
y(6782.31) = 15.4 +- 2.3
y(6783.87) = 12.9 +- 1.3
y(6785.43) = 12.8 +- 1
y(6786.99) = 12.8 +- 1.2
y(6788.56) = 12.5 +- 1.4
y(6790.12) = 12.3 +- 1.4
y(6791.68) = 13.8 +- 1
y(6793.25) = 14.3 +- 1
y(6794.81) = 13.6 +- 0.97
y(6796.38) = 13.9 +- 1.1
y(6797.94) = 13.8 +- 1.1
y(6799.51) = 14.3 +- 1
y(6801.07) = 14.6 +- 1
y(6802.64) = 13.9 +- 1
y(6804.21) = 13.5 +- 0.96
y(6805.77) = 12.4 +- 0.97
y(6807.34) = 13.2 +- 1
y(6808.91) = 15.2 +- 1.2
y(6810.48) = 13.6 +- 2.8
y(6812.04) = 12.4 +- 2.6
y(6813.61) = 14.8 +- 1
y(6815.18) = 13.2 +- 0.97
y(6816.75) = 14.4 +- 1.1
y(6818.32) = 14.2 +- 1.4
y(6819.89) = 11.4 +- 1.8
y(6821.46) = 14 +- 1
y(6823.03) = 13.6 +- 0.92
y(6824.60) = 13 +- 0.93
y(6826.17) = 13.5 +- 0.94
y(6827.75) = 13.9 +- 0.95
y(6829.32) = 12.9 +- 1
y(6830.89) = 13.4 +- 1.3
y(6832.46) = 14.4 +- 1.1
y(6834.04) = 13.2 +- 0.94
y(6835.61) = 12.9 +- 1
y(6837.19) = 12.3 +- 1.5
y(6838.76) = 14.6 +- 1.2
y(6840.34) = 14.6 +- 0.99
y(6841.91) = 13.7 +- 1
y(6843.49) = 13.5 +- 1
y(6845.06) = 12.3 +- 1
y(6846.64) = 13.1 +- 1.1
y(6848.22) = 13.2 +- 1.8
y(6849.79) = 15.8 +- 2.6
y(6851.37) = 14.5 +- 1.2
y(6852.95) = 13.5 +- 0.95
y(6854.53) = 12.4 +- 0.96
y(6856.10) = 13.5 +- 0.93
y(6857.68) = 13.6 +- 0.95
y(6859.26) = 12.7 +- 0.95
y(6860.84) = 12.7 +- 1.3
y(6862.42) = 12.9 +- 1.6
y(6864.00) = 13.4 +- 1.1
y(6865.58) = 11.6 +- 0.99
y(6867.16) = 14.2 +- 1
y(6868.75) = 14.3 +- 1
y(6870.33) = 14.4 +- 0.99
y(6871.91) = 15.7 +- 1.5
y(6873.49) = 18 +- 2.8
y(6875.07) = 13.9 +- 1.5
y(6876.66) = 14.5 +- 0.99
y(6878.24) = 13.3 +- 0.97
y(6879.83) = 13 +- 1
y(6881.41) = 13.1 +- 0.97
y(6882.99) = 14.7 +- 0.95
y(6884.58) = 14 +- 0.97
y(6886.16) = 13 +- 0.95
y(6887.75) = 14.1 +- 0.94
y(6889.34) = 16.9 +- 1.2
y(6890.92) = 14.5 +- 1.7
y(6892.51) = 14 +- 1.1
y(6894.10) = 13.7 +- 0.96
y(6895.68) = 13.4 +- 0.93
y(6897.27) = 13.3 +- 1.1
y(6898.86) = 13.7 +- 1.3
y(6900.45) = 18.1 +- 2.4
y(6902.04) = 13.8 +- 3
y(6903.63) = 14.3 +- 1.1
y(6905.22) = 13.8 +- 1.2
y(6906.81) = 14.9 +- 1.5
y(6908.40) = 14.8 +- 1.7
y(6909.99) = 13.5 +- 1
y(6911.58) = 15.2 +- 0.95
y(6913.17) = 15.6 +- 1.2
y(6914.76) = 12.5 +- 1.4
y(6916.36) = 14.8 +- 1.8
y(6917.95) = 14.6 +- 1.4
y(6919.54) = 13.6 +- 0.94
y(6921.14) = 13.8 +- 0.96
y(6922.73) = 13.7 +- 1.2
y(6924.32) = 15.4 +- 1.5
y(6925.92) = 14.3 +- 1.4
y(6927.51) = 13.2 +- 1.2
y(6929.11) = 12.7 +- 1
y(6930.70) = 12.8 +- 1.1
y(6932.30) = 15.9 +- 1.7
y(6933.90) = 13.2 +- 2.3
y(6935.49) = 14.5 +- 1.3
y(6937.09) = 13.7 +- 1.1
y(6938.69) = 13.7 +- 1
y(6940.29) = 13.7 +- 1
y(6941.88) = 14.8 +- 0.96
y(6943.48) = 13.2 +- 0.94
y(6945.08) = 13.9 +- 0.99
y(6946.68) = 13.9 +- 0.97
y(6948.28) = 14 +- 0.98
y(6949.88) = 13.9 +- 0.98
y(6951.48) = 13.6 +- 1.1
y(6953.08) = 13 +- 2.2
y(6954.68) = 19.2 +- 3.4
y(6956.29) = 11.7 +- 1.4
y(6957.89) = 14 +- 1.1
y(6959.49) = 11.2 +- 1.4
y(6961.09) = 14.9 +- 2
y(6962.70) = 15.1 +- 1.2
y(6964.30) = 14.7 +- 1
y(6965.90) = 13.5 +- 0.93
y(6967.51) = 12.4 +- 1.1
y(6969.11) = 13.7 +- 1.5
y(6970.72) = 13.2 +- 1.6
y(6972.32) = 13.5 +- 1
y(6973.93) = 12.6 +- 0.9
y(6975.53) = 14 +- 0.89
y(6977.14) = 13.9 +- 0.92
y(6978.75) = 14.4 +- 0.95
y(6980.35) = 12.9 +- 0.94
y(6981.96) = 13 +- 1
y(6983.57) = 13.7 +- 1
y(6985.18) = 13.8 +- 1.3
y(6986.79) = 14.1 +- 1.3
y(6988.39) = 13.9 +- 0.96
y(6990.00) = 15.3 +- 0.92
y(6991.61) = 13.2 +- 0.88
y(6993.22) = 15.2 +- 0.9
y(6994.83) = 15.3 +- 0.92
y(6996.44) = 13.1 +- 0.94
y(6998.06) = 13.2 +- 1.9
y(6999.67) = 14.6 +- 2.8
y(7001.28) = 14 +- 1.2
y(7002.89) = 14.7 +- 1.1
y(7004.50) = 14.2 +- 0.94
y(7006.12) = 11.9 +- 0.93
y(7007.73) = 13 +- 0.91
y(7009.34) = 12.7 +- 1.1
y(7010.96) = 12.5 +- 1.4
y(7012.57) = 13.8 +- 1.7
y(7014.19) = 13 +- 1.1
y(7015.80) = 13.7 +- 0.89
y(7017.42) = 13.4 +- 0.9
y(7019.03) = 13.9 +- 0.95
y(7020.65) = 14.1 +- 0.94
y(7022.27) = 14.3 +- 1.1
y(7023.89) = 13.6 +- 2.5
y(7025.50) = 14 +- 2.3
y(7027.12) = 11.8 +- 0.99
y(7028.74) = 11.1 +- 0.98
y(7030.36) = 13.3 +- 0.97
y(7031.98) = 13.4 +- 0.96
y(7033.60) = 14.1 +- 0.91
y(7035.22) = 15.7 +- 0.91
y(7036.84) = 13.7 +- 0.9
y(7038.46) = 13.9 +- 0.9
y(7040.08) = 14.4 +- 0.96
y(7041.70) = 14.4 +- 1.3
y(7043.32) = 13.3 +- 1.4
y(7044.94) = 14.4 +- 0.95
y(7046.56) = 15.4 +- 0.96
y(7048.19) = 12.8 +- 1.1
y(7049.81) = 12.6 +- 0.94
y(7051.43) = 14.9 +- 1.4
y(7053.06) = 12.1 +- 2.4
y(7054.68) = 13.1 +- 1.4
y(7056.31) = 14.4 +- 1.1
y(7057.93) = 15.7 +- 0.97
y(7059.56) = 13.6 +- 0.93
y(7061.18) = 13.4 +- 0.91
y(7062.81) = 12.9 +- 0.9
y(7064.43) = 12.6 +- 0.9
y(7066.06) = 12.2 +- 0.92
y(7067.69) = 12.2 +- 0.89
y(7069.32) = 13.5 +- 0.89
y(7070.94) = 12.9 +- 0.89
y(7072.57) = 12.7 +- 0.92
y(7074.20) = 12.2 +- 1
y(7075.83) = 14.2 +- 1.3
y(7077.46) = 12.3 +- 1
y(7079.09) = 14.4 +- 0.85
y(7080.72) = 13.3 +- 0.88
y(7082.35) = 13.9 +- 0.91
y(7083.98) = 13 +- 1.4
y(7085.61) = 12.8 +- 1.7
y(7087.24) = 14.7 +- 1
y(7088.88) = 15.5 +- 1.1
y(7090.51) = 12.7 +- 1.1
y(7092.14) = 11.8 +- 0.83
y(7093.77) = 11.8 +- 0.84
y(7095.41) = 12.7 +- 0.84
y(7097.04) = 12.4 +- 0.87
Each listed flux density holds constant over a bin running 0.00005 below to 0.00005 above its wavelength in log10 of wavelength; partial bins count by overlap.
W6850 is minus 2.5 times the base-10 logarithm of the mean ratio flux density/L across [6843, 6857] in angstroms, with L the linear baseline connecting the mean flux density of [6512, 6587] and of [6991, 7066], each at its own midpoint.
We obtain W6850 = 0.06 mag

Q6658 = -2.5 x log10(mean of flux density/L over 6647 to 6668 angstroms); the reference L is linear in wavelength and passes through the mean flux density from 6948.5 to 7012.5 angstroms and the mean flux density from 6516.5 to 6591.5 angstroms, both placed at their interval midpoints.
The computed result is 0.11 mag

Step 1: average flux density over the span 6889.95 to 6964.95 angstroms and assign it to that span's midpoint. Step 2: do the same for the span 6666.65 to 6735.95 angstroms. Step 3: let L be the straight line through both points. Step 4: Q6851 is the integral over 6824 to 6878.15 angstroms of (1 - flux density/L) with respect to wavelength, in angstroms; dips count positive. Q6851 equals 1.4 angstroms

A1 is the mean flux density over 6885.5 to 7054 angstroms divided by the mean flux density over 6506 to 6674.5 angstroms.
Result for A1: 0.96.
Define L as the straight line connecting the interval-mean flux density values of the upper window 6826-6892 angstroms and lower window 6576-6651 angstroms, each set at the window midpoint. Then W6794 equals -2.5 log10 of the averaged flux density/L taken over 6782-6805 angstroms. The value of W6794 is 0.031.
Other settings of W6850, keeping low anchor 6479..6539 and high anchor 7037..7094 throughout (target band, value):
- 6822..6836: 0.01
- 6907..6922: -0.06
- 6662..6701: -0.04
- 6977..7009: -0.03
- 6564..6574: -0.15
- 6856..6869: 0.04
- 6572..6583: -0.16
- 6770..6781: 0.11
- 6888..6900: -0.06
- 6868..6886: -0.06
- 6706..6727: 0.02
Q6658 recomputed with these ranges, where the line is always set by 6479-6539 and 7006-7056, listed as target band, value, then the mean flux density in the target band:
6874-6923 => -0.049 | 14.2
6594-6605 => 0.036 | 13.3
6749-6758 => 0.033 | 13.3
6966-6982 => 0.014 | 13.4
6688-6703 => 0.013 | 13.6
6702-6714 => 0.017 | 13.5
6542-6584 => -0.184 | 16.3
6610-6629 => -0.030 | 14.1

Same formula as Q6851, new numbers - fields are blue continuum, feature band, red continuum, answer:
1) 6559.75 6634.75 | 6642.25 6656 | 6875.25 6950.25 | 1.2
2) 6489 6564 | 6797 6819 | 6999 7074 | 0.3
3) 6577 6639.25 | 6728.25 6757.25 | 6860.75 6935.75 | 1.4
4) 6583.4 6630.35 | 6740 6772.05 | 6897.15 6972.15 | 1.2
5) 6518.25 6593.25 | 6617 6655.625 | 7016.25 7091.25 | 3.4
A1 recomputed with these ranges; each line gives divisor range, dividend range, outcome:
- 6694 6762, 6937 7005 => 1.02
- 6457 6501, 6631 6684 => 1.02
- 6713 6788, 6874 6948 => 1.05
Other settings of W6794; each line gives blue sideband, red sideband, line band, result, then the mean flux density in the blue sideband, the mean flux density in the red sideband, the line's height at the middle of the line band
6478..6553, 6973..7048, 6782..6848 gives 0.027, 14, 13.7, 13.8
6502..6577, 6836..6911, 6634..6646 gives 0.031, 15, 14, 14.7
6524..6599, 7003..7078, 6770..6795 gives 0.129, 15.5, 13.4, 14.5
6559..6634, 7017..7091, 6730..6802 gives 0.076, 15.1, 13.5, 14.5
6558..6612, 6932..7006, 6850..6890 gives 0.030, 15.5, 13.9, 14.3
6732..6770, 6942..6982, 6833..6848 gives 0.036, 13.8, 13.8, 13.8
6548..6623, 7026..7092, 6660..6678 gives 0.054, 15.3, 13.5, 14.9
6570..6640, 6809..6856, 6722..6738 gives 0.023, 14.4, 13.6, 13.9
